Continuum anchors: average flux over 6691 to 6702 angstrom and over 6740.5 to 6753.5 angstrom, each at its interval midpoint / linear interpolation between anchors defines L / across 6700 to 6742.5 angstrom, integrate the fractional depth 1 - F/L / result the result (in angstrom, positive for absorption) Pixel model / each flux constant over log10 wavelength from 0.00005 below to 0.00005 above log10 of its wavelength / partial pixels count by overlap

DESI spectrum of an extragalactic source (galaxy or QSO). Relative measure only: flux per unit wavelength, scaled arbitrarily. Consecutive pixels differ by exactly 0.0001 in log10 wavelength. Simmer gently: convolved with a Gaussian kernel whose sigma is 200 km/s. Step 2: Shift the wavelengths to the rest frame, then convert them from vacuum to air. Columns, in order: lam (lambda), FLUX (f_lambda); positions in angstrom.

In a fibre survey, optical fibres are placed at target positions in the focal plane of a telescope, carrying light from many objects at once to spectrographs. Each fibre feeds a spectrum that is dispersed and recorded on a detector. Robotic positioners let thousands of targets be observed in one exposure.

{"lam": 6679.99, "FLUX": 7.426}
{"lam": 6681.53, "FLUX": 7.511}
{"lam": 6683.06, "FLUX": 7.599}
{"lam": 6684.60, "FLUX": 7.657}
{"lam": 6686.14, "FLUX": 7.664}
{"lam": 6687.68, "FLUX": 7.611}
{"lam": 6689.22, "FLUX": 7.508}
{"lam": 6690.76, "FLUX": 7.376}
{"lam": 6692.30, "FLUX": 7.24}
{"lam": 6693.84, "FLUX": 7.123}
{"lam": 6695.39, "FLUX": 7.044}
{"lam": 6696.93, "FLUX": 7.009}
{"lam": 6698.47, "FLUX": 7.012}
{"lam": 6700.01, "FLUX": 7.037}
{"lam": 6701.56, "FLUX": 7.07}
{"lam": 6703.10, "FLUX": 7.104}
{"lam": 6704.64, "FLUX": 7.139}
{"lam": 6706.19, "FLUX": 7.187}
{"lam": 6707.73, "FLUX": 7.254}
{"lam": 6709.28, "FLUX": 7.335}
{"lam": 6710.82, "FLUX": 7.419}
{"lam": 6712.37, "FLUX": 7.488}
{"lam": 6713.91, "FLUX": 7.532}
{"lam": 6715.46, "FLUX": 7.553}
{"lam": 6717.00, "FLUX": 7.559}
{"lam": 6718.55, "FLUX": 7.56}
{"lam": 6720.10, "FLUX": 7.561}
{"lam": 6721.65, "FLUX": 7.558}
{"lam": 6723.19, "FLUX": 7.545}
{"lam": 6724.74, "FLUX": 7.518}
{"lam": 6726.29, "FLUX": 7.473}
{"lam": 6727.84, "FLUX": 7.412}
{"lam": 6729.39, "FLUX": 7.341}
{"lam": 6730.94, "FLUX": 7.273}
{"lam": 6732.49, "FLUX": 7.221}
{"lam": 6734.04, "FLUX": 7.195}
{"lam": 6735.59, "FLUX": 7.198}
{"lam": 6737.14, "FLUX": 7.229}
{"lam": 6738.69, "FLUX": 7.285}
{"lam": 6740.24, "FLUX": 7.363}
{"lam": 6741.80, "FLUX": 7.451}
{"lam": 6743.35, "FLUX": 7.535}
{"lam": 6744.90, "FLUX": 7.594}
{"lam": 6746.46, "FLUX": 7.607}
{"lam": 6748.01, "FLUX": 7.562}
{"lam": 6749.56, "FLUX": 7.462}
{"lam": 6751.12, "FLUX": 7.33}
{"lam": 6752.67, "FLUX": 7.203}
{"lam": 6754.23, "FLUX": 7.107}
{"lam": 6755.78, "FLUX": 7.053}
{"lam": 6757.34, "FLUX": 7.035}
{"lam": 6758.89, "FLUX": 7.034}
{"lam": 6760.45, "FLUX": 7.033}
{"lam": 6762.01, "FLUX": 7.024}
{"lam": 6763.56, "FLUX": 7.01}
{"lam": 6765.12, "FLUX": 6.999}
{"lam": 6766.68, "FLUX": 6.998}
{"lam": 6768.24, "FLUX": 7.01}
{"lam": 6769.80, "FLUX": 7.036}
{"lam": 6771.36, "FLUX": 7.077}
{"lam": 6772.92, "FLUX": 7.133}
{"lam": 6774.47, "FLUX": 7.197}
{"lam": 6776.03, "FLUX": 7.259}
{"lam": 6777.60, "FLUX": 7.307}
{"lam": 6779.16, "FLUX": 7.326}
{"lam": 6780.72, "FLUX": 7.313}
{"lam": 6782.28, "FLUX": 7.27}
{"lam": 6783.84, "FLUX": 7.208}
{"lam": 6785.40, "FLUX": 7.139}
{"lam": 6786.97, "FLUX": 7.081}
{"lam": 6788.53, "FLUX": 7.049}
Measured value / -0.5 angstrom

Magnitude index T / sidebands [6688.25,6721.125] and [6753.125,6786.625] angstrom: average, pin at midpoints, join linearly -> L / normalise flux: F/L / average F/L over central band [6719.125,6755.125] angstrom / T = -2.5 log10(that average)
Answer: -0.03 mag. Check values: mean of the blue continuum 7.29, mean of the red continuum 7.12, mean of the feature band 7.39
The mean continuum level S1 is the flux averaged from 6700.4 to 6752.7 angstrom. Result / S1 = 7.39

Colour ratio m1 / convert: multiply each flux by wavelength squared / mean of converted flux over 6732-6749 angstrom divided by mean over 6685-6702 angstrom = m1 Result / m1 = 1.0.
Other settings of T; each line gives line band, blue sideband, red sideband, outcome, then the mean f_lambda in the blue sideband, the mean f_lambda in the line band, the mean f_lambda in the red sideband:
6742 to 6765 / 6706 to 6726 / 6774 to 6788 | 0.01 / 7.48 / 7.26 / 7.23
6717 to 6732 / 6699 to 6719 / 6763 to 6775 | -0.03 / 7.32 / 7.47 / 7.06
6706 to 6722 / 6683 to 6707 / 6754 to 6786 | -0.03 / 7.26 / 7.46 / 7.12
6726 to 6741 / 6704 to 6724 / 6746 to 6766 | 0.00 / 7.44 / 7.29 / 7.18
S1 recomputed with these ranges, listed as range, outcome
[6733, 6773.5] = 7.21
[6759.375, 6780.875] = 7.11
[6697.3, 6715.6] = 7.25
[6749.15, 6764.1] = 7.12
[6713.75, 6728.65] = 7.53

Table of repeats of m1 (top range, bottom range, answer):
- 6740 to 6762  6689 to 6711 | 1.03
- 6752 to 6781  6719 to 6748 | 0.97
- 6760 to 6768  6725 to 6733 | 0.96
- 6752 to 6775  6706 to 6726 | 0.96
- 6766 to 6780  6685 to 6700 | 1.01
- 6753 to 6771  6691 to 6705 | 1.01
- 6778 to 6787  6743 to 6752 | 0.97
